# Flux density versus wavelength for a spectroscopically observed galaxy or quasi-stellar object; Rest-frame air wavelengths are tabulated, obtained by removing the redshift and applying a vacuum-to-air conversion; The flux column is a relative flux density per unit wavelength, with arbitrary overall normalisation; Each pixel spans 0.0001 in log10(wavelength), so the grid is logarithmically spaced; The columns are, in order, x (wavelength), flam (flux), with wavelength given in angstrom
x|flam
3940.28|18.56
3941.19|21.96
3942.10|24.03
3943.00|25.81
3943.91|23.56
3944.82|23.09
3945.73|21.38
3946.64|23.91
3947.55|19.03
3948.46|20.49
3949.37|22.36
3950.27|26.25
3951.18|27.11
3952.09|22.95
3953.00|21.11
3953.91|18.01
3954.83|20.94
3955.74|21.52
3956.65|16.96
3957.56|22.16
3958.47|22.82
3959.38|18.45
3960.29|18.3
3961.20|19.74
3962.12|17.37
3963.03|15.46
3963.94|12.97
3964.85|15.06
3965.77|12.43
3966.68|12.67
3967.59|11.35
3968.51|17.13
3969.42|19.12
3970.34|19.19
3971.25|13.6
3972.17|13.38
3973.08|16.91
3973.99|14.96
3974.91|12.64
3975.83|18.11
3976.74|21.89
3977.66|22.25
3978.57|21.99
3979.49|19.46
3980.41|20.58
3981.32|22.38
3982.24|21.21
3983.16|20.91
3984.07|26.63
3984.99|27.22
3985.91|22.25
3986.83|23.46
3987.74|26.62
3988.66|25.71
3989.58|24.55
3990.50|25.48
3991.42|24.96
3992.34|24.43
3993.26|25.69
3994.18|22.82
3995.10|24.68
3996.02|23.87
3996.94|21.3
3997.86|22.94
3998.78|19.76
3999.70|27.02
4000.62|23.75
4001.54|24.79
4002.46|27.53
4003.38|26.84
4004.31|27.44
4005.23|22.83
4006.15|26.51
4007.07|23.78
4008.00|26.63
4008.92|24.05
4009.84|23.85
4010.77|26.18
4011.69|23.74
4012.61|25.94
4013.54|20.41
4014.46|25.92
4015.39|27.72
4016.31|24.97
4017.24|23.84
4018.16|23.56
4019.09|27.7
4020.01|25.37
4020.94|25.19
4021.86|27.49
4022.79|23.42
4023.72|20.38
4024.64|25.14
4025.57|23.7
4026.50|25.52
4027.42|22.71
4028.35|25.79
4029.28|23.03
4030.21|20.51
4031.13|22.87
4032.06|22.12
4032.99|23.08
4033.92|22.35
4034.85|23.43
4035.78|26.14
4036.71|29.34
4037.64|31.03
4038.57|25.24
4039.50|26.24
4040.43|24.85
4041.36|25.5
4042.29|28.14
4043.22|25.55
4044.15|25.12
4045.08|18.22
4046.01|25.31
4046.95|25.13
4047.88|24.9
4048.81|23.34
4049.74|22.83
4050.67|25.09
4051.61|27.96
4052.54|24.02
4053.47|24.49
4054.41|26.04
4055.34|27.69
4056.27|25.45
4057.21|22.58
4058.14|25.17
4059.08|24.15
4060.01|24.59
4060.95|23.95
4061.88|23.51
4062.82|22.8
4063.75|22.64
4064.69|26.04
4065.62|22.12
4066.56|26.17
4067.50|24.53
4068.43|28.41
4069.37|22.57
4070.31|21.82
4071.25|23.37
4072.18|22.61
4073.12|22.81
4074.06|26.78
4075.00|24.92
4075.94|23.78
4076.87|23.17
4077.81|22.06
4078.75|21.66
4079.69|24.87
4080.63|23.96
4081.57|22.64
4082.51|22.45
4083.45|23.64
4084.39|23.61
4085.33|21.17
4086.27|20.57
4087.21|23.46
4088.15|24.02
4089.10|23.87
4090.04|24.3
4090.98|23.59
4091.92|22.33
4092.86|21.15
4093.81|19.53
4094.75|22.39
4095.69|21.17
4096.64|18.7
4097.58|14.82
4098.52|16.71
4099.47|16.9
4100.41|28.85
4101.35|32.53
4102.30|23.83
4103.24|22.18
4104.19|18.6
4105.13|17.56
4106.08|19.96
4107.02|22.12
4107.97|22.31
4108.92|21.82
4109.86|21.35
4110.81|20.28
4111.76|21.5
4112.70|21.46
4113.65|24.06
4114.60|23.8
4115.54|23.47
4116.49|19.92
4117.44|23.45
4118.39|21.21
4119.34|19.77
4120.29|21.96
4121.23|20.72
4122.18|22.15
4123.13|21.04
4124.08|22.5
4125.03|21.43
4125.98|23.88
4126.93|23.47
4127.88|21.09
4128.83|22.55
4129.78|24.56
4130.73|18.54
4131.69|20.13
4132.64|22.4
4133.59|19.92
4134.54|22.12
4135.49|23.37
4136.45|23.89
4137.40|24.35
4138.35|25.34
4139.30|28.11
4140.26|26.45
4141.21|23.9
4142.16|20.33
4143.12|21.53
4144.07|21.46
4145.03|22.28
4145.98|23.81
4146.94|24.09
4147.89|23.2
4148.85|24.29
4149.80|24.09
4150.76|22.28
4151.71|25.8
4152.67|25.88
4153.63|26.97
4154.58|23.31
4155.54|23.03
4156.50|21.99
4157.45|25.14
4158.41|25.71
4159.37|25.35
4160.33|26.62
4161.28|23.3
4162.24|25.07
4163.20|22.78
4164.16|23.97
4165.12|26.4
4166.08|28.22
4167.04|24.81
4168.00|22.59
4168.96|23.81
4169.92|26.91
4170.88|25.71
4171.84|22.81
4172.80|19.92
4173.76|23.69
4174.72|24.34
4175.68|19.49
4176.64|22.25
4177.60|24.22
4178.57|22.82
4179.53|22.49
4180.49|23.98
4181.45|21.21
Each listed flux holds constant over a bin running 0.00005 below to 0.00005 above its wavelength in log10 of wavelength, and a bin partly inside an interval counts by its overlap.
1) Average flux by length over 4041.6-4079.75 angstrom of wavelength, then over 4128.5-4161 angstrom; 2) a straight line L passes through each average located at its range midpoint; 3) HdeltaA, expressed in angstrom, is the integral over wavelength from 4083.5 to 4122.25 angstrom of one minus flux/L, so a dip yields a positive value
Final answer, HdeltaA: 3.49 angstrom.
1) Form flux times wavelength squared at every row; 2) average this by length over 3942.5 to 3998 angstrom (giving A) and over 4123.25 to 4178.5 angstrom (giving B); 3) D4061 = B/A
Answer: 1.2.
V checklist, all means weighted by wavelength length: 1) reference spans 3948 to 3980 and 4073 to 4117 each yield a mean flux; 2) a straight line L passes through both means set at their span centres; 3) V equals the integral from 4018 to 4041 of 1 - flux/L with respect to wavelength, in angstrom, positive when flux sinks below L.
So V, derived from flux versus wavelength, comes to -4.8 angstrom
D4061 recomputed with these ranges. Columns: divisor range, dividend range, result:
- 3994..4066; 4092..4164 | 0.96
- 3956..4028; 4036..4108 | 1.11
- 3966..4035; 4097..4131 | 1.01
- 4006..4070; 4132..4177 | 1.02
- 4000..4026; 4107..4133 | 0.92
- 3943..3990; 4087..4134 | 1.17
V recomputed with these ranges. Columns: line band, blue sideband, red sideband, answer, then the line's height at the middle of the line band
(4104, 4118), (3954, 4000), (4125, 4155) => 0.78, 22.8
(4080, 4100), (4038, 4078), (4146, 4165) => 2.40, 24.5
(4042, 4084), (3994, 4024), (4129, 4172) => 0.34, 24.4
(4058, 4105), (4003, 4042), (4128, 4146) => 1.65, 23.8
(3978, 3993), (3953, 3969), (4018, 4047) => -2.83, 19.9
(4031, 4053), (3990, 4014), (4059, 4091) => -0.85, 24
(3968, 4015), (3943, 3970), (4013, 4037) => -1.37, 21.9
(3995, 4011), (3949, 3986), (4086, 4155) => -3.77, 19.9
